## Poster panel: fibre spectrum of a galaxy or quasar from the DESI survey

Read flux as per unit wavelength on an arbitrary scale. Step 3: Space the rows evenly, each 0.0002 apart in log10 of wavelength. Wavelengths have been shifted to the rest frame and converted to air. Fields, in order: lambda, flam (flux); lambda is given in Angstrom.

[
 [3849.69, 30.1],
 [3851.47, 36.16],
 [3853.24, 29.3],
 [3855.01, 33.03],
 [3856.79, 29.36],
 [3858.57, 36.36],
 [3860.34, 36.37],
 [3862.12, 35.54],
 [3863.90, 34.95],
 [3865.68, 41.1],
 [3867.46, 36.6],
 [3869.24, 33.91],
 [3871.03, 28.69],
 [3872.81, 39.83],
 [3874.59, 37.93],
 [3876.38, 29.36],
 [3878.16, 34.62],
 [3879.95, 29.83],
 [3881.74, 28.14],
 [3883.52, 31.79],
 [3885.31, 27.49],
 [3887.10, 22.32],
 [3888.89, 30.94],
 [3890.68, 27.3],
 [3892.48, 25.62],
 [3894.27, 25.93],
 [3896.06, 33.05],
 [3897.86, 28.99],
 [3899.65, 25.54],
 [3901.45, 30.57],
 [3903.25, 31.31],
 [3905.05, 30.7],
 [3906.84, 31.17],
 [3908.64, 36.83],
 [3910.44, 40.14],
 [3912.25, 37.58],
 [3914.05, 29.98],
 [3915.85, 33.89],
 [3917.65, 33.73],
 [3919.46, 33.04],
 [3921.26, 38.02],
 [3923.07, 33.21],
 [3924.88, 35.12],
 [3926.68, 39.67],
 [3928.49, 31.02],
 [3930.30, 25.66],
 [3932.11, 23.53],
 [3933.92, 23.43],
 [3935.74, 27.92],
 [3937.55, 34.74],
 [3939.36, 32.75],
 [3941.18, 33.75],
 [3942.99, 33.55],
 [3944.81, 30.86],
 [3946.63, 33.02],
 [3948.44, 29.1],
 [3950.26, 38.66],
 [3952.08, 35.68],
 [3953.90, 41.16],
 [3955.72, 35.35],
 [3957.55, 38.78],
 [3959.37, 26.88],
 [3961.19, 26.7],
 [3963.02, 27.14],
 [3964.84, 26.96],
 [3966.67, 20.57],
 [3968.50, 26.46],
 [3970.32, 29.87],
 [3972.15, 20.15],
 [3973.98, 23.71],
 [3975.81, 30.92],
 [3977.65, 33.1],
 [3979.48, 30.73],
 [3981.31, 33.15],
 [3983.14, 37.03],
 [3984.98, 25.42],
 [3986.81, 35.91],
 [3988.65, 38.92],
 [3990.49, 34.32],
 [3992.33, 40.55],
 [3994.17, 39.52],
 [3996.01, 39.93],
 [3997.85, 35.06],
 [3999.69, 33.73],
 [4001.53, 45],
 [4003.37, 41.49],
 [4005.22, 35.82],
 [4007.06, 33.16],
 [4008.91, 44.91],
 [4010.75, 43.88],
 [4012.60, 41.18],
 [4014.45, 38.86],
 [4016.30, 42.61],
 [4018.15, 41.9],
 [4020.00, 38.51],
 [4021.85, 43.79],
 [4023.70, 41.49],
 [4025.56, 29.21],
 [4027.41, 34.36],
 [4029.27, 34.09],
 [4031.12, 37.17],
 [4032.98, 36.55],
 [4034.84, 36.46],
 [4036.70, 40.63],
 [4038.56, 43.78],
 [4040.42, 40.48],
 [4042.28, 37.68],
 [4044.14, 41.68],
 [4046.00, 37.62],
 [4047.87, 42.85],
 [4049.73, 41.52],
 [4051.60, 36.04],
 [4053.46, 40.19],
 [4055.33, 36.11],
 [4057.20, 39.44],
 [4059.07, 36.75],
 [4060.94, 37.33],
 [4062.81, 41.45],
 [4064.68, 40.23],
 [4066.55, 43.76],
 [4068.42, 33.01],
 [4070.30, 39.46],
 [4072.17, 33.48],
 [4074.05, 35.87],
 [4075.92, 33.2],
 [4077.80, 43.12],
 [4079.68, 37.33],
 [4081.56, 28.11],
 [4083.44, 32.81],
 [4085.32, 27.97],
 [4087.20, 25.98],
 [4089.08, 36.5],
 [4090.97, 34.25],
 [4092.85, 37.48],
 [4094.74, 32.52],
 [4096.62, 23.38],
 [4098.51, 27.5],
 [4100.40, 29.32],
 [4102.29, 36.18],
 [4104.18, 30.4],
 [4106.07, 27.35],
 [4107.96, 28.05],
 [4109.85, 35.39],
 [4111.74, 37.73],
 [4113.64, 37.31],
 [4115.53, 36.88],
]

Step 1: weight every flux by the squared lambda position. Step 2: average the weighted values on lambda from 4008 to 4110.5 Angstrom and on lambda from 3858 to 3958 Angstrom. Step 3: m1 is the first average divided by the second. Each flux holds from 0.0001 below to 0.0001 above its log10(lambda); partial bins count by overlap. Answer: 1.2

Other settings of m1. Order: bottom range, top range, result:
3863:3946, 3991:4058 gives 1.30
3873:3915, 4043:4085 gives 1.33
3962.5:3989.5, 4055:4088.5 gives 1.28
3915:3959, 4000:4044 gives 1.24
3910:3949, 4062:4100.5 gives 1.14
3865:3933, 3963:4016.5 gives 1.13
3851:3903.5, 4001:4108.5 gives 1.27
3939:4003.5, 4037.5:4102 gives 1.15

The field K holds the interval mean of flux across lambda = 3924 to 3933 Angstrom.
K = 31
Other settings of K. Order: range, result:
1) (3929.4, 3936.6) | 25.1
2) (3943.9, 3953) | 33.5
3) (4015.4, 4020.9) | 41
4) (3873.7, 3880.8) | 32.9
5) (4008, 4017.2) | 42.3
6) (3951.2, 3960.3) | 35.5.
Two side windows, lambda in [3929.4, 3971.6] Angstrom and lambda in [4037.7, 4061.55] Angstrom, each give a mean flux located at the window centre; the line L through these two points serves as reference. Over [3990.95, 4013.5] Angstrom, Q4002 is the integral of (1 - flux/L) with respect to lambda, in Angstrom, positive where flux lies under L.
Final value -2.8 Angstrom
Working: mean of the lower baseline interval 30.5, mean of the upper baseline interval 39.4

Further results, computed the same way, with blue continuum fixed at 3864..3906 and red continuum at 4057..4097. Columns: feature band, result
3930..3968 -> 1.9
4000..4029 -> -4.8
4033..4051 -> -2.9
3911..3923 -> -1.0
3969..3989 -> 1.6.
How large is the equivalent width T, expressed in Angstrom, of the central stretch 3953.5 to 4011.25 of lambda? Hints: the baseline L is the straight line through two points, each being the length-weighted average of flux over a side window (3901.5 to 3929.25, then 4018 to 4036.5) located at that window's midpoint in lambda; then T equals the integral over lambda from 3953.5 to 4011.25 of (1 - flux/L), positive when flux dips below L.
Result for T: 4.2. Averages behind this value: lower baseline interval 34.3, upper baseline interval 37.3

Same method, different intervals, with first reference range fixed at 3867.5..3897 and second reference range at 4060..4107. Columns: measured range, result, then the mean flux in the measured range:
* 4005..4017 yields -2.77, 40.3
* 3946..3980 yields 1.79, 30.2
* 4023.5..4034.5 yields -0.71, 35.1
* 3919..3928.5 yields -1.28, 35.5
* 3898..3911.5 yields -0.54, 32.2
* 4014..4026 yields -2.58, 39.9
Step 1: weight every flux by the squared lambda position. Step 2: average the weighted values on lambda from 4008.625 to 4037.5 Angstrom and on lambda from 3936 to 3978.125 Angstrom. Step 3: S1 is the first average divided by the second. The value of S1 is 1.31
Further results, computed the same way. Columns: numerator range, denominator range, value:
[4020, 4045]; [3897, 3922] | 1.24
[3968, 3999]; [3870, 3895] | 1.15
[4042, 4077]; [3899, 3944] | 1.27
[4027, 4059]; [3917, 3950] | 1.28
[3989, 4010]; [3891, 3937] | 1.28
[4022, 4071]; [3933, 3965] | 1.26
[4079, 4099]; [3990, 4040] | 0.83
